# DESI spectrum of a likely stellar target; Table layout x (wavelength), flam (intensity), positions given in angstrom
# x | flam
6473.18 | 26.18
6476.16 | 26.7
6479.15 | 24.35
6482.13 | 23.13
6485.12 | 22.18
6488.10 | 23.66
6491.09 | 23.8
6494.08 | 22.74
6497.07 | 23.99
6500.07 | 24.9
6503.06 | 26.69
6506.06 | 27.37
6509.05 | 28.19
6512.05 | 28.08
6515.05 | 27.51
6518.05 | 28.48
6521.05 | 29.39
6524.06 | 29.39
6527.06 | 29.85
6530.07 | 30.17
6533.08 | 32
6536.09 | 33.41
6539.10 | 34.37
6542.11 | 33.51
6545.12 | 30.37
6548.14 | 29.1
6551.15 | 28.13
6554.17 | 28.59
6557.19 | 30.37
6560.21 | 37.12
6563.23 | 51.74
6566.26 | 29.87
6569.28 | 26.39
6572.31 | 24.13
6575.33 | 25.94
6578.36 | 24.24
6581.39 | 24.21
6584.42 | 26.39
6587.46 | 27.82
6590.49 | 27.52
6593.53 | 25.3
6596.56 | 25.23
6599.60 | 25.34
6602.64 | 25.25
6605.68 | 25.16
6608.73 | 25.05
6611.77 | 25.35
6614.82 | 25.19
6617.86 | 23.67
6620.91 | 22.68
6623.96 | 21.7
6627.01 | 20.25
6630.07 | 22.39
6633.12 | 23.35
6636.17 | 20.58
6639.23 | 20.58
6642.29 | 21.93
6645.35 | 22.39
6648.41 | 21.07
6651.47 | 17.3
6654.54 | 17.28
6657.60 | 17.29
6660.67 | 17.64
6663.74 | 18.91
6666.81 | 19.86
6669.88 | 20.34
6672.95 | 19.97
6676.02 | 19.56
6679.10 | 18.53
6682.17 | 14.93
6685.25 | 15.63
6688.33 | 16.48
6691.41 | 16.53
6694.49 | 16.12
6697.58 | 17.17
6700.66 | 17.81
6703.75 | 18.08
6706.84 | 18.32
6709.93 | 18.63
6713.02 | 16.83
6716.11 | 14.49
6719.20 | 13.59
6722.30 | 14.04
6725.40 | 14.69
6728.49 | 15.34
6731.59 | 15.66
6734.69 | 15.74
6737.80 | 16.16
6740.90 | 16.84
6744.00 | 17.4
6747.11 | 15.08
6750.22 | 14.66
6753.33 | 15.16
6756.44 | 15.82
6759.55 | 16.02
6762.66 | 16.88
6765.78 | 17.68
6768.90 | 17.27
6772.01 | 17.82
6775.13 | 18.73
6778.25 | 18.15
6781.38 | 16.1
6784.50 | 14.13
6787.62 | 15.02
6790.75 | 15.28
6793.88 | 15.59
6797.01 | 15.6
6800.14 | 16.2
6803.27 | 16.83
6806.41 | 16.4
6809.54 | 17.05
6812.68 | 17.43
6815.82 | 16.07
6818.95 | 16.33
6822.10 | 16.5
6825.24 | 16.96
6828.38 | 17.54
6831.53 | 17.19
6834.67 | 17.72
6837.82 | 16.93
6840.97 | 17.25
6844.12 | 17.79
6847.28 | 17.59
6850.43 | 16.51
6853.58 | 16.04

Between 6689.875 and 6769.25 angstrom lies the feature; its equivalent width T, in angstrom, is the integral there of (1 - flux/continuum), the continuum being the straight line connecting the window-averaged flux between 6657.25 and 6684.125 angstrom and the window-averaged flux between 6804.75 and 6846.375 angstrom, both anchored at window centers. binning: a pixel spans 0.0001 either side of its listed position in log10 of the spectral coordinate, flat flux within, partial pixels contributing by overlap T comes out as 7.80 angstrom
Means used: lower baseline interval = 18.6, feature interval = 16.2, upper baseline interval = 17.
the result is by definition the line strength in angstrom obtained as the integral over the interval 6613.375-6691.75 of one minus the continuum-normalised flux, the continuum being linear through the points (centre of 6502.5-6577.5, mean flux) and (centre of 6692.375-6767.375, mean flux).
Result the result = 7.59 angstrom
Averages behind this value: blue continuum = 30.4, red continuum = 16.2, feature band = 19.9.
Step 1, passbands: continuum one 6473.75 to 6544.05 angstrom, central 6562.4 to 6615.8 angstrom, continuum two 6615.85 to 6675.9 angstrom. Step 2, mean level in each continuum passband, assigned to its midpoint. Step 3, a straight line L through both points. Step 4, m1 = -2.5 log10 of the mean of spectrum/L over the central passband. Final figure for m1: -0.15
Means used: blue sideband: 27.6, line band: 26.9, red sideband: 20.5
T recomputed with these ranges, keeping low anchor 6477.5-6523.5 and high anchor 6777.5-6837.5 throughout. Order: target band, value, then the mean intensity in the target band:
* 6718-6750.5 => 5.6 angstrom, 15.4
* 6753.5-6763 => 1.0 angstrom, 16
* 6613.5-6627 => -0.5 angstrom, 22.9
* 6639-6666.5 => 2.3 angstrom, 19.3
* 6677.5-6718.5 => 6.0 angstrom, 16.8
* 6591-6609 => -2.1 angstrom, 25.4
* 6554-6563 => -4.3 angstrom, 35.3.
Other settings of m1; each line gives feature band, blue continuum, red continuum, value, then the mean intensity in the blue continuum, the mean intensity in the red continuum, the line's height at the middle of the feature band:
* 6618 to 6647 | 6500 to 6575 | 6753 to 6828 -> 0.154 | 30.4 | 16.5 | 25.2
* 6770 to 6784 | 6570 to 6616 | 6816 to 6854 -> 0.098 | 25.5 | 17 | 19.1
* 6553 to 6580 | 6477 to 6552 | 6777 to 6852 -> -0.194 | 27.8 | 16.6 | 25.8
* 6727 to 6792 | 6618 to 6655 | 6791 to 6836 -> 0.111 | 21.2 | 16.6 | 18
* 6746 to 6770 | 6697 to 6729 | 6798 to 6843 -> 0.031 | 16.3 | 16.9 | 16.5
